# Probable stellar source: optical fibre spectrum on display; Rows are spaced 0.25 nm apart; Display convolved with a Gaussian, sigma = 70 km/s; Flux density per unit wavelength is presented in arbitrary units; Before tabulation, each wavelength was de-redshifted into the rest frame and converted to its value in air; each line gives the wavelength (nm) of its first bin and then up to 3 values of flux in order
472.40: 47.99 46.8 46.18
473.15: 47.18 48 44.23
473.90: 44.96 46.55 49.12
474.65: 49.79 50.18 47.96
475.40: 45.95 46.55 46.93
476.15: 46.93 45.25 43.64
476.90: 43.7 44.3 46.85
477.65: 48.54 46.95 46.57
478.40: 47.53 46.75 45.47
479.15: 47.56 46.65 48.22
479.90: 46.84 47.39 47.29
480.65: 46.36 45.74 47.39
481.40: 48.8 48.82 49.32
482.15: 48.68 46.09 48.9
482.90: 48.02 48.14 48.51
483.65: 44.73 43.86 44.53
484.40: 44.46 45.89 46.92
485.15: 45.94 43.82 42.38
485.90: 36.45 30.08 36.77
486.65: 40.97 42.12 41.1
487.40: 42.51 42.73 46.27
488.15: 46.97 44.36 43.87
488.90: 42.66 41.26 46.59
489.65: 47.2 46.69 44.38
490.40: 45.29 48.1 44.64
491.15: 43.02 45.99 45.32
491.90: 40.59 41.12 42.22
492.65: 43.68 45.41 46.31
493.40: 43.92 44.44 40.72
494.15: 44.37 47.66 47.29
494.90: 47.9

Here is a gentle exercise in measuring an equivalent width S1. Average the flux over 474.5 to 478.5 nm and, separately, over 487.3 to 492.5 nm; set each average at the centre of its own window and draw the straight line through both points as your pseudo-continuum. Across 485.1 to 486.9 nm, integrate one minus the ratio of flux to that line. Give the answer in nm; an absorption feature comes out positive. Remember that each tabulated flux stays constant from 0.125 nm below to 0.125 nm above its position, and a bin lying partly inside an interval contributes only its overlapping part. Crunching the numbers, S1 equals 0.23 nm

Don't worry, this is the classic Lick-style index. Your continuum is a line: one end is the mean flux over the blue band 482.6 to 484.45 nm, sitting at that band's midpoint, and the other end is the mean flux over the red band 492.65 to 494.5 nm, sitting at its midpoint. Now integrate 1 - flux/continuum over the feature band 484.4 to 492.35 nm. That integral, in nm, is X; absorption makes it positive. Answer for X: 0.38 nm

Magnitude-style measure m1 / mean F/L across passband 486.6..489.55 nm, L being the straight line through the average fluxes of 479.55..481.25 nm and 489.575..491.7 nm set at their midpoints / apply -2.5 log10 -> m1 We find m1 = 0.06 mag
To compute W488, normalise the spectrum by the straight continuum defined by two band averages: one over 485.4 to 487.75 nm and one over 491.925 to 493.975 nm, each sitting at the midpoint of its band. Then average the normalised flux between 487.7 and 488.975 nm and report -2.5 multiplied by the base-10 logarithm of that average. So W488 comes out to -0.104 mag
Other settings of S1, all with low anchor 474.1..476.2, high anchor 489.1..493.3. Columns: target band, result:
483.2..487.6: 0.32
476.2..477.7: 0.07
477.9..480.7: 0.00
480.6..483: -0.07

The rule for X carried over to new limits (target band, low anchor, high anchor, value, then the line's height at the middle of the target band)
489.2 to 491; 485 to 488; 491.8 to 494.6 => -0.15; 42.5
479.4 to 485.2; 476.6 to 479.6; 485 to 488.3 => -0.41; 43.9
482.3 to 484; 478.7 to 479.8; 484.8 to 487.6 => -0.13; 43.5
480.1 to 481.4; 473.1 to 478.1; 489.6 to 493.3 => -0.03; 46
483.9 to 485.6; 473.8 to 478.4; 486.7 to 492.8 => 0.00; 45.1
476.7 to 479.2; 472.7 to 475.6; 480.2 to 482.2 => 0.06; 47.5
